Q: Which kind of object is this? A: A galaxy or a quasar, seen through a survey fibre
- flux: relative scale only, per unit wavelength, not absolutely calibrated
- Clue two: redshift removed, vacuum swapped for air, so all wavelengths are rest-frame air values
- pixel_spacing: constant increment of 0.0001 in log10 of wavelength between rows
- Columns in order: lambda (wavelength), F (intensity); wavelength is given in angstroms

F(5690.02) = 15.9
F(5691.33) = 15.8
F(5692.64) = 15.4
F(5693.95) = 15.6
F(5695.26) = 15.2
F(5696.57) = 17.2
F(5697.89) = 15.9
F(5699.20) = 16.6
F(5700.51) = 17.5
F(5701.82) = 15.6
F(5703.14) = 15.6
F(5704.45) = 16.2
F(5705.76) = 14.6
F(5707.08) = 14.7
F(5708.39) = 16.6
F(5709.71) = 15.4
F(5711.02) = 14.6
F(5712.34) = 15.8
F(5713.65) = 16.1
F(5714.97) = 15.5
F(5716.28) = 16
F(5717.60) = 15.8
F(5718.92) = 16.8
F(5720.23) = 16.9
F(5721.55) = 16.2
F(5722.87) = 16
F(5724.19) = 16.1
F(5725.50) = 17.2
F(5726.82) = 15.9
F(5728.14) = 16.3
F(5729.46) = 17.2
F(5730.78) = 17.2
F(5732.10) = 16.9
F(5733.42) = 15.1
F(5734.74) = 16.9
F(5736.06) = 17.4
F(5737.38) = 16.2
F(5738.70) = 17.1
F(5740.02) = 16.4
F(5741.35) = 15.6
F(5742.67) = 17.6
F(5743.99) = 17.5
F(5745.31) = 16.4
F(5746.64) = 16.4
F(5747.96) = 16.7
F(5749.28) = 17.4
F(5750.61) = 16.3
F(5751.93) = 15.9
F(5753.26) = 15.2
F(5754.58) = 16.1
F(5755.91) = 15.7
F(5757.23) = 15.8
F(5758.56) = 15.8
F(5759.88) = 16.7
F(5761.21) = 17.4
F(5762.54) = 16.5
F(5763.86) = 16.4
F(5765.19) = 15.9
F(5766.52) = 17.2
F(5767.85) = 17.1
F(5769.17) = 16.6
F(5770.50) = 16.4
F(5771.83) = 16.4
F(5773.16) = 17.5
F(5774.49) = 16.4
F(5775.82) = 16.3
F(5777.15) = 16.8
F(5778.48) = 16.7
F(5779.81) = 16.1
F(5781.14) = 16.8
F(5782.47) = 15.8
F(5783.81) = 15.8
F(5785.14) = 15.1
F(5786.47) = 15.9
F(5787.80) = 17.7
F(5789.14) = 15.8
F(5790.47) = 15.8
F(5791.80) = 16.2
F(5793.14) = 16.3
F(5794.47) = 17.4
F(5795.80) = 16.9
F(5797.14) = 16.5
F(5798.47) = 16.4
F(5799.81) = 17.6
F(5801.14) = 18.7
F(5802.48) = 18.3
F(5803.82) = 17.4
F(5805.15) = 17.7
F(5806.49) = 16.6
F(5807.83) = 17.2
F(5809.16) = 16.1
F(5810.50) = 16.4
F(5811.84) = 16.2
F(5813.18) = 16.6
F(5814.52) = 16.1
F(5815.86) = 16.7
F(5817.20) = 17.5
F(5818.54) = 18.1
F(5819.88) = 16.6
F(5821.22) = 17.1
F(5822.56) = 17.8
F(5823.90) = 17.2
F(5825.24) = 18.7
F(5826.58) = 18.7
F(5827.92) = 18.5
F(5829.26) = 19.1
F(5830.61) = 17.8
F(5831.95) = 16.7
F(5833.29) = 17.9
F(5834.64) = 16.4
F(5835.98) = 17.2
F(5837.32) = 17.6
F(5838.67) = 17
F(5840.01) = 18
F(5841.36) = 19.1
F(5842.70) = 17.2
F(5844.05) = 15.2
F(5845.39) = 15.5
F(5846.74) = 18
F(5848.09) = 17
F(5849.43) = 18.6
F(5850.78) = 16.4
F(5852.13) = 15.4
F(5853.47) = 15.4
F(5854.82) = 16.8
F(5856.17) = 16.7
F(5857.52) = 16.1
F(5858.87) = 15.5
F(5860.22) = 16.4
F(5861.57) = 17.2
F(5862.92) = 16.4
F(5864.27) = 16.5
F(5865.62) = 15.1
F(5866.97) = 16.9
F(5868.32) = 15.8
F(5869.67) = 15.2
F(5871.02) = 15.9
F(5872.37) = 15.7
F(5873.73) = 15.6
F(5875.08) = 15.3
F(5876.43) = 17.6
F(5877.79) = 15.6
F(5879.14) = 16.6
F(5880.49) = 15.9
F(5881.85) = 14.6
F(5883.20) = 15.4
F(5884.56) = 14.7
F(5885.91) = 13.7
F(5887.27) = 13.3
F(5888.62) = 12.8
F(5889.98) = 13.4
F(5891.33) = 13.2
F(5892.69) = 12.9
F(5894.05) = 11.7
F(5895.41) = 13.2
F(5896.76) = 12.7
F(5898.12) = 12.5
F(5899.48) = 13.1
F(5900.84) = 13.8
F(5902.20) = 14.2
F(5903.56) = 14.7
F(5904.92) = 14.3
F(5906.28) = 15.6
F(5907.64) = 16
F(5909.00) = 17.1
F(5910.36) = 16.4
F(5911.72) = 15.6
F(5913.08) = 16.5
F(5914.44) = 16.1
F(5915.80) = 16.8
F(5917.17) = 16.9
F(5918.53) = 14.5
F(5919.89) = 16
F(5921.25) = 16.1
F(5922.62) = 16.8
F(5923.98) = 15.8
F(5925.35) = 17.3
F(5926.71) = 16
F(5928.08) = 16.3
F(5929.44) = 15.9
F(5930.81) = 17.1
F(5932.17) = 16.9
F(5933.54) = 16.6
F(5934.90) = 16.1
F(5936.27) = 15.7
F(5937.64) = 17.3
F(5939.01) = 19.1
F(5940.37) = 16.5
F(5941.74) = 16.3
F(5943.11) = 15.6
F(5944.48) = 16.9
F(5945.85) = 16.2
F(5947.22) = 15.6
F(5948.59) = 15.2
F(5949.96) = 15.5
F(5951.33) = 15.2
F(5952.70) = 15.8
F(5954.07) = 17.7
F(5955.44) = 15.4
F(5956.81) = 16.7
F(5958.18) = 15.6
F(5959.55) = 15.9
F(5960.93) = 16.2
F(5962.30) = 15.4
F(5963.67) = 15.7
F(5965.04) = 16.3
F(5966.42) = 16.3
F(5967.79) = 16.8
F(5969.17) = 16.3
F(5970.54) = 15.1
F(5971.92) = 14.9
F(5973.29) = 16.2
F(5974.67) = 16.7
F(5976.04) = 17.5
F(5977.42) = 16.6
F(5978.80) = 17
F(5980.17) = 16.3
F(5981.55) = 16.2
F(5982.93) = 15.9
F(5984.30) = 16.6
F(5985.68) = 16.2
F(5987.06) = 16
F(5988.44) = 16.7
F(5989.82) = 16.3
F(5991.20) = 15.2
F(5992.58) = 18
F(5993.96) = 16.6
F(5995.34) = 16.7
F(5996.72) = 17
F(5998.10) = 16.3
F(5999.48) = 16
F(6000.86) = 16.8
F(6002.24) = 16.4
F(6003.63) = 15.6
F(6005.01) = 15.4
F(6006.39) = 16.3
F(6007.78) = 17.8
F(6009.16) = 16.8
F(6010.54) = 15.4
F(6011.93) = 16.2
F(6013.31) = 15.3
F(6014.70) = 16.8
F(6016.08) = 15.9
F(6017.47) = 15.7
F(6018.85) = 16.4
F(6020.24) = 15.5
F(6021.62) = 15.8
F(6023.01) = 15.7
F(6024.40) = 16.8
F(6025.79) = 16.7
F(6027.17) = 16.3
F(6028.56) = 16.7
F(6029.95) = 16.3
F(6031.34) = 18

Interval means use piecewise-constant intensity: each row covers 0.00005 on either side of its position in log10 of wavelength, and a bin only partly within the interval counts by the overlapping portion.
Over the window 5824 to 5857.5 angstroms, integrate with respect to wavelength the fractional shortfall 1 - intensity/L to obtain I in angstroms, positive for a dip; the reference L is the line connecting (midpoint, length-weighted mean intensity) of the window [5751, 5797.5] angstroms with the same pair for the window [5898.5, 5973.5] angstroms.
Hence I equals -2.2 angstroms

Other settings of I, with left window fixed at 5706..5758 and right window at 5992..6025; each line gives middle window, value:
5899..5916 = 0.93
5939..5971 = 0.40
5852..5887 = 0.98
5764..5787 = -0.19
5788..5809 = -0.92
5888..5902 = 2.84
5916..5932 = 0.00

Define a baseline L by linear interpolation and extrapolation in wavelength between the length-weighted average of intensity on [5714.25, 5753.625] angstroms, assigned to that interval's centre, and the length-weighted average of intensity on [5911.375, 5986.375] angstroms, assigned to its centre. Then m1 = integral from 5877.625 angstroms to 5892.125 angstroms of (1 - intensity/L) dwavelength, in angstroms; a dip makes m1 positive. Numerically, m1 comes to 1.69 angstroms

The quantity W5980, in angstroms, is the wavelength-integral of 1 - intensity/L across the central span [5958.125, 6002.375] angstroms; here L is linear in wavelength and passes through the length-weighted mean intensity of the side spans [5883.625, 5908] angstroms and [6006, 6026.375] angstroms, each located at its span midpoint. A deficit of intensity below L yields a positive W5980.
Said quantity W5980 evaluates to -2.49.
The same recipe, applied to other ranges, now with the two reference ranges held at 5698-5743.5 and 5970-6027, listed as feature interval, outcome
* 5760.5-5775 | -0.43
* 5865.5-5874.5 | 0.26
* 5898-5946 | 0.78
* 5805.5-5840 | -2.22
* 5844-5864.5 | -0.29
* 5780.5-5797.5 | -0.07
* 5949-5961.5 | 0.22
